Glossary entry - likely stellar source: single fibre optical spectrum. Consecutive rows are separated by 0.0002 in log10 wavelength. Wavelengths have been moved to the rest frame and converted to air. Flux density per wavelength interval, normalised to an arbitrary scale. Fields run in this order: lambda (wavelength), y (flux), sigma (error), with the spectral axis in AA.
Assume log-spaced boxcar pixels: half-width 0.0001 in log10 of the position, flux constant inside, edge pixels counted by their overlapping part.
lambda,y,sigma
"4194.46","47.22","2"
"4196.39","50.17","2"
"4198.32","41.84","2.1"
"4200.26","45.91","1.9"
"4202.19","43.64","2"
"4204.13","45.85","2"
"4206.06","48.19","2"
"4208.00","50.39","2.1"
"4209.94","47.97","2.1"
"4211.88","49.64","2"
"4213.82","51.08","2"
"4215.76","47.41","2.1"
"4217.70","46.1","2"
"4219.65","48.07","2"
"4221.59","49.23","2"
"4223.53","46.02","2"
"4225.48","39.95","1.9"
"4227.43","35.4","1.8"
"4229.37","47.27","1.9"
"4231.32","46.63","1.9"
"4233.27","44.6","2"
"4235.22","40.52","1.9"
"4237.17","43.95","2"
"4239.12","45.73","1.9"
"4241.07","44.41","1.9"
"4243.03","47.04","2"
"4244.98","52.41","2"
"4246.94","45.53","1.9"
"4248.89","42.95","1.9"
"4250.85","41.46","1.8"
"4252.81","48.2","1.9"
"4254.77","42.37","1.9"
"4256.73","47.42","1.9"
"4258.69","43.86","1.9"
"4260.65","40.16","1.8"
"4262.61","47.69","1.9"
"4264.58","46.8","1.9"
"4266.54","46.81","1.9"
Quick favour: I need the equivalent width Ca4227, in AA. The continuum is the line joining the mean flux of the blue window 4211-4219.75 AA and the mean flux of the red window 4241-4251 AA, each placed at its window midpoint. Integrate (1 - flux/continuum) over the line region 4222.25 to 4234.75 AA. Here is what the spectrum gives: 1.1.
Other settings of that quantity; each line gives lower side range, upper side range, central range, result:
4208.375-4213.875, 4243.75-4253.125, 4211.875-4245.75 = 1.5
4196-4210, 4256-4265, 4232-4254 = 0.2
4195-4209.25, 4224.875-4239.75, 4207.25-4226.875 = -1.1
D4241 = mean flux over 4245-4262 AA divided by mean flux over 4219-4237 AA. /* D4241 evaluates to 1.01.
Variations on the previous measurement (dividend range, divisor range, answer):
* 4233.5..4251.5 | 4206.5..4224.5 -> 0.93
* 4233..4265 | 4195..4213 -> 0.95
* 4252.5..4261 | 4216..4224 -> 0.94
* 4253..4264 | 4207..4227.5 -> 0.95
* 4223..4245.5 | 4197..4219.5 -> 0.94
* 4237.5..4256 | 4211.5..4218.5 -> 0.94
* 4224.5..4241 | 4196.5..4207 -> 0.95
